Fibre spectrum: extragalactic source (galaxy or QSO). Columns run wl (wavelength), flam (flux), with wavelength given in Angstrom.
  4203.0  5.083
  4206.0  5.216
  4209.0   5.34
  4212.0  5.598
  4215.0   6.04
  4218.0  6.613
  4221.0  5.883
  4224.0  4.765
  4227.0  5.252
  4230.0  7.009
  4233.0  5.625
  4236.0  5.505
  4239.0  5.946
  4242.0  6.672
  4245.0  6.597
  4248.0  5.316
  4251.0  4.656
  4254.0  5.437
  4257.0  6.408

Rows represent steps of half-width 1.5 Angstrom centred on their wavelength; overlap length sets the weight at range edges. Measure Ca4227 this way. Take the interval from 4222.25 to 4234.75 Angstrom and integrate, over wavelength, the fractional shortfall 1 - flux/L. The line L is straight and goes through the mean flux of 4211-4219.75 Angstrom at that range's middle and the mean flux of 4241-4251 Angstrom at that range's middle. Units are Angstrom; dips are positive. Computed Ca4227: 0.8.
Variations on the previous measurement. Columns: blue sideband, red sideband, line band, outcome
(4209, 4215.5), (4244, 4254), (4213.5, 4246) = -2.41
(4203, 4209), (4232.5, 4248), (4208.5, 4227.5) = -0.65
